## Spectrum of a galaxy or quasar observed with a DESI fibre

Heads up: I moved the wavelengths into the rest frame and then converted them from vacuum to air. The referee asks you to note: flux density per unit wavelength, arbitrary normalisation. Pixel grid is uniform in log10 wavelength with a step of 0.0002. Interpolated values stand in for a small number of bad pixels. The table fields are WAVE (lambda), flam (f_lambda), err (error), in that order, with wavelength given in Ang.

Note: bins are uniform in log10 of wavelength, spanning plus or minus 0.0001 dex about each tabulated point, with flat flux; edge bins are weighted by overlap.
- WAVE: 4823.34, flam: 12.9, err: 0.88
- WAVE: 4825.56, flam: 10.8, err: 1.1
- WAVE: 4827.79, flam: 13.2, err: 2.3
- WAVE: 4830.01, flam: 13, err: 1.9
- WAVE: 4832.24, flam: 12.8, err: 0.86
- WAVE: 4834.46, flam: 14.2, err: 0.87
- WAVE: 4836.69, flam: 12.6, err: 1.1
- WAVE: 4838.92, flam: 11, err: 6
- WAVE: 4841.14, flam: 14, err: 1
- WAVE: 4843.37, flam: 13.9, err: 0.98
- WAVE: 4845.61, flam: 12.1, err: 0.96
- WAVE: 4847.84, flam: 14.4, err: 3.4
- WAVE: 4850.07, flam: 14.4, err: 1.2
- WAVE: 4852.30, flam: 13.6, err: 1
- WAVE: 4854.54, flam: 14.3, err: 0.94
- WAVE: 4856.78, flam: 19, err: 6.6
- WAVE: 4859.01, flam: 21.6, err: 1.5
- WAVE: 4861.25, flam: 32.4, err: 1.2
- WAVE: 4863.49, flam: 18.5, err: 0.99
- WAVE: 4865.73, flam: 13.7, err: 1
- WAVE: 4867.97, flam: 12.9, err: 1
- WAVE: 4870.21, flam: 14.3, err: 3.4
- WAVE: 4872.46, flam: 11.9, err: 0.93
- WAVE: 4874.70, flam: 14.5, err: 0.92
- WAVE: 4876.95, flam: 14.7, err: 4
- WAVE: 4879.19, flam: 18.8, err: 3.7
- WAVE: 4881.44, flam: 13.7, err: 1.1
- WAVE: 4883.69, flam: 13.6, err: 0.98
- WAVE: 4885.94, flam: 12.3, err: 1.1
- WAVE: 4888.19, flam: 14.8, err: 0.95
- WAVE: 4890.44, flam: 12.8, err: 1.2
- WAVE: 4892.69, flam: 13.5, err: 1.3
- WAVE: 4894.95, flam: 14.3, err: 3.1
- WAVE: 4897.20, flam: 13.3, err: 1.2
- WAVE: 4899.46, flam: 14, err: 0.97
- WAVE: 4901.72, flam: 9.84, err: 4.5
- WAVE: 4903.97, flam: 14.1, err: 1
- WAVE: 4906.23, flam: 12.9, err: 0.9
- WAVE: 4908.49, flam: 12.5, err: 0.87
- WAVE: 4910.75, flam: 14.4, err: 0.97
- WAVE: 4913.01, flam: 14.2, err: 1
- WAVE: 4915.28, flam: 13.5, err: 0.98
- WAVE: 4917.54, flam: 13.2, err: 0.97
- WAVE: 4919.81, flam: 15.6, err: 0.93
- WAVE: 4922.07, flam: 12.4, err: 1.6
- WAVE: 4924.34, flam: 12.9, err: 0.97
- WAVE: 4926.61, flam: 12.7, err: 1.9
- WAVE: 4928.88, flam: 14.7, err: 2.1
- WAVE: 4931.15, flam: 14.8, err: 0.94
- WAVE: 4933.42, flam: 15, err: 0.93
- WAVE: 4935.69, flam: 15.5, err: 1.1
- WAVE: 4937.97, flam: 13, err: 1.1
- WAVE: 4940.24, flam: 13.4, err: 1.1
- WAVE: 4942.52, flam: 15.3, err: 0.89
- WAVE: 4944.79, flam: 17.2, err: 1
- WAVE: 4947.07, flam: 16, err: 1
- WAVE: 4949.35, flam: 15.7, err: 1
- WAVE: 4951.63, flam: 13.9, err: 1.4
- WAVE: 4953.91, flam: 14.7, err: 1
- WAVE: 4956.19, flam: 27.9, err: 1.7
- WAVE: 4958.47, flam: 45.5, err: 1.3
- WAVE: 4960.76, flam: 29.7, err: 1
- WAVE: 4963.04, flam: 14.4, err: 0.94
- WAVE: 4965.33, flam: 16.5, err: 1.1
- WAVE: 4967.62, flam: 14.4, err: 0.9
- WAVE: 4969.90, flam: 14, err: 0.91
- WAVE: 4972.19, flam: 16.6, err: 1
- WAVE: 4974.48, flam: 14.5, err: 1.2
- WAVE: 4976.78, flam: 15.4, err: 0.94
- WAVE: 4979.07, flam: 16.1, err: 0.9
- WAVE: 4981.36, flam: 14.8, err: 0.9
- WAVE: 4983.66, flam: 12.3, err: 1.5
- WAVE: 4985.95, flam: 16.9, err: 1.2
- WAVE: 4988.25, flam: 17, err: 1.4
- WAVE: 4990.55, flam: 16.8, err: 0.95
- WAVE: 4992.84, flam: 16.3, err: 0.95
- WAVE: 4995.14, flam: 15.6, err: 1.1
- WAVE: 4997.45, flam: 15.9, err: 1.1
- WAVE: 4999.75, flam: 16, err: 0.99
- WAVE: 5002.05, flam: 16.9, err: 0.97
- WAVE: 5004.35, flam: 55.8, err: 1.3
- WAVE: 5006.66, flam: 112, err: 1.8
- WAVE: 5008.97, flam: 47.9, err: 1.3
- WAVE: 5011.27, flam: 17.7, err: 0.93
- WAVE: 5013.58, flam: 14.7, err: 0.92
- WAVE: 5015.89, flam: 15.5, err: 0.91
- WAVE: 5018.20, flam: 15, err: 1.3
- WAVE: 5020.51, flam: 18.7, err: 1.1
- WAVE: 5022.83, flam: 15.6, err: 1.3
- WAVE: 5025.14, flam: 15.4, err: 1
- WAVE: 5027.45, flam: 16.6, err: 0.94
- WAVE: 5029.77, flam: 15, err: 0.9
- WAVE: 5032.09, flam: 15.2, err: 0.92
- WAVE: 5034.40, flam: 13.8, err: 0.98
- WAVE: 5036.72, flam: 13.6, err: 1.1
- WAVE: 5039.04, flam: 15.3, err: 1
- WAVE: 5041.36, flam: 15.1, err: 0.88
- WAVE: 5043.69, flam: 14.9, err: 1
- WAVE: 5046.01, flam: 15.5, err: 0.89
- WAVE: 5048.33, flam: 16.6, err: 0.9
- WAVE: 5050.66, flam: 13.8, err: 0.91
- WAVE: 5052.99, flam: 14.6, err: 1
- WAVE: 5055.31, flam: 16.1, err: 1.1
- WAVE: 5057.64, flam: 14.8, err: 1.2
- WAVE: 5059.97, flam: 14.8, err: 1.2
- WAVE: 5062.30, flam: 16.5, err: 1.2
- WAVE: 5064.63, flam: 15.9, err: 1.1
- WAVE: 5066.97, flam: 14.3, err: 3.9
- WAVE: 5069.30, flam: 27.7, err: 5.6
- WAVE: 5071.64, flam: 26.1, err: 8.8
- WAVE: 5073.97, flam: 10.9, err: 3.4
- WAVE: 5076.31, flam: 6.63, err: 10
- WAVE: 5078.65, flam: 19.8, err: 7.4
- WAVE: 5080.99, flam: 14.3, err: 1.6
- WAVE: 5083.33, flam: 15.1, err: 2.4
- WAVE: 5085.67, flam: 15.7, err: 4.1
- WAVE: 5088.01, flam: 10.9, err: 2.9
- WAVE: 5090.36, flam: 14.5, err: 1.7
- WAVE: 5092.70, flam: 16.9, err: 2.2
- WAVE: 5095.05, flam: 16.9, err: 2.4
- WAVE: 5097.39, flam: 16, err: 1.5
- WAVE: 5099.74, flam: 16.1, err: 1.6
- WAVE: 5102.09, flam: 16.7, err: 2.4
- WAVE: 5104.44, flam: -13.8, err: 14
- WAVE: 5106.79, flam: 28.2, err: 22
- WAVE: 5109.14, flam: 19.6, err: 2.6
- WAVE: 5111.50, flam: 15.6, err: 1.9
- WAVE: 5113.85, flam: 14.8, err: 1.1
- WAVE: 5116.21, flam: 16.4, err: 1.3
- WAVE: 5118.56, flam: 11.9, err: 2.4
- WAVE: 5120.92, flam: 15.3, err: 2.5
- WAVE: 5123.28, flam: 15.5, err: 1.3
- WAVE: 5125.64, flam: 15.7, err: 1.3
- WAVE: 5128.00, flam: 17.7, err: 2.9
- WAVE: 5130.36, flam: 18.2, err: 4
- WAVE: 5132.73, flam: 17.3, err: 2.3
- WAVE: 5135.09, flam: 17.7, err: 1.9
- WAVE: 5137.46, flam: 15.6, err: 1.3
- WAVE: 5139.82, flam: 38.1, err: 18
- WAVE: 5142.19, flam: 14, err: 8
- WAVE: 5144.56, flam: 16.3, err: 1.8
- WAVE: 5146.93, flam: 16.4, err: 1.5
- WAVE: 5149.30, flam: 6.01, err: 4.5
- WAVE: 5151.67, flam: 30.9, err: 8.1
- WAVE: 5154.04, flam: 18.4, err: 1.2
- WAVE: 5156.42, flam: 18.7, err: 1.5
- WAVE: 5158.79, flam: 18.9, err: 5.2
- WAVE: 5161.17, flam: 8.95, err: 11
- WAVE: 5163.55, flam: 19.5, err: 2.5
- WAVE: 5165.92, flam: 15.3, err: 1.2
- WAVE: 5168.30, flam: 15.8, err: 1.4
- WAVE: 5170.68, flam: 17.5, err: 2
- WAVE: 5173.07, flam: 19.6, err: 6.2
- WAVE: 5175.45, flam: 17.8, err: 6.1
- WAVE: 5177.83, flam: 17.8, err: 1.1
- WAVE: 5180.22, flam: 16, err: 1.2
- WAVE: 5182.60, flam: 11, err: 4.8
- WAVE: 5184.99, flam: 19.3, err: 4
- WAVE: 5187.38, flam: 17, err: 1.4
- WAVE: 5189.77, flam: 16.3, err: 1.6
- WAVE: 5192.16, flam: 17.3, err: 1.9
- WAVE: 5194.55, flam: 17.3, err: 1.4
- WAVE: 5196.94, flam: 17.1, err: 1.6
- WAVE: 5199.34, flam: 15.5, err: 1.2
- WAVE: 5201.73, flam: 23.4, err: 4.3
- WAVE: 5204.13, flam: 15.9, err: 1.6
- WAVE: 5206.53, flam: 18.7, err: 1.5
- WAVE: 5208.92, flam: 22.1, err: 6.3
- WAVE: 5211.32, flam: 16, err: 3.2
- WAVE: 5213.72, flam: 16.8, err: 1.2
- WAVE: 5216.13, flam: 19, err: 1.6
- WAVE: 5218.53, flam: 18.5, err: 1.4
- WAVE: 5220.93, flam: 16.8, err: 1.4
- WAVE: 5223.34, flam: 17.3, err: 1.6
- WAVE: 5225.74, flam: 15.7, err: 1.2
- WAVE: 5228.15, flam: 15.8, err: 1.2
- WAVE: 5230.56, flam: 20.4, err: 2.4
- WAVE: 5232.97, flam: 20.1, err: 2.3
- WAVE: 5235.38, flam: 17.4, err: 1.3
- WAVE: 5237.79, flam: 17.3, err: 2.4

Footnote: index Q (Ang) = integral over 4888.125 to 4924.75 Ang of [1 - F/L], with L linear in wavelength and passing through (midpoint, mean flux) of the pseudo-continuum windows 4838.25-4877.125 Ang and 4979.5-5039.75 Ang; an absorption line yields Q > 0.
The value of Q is 8.99 Ang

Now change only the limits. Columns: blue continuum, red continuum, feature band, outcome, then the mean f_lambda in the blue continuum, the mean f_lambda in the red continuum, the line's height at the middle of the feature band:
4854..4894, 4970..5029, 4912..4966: 6.8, 16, 22.4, 19.3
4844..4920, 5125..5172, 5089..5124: 5.5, 14.8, 17.9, 17.4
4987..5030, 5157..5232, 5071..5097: 8.2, 25.2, 17.3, 22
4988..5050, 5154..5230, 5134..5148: -0.8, 22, 17.2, 18.6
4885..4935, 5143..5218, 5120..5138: -0.1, 13.6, 17.3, 16.6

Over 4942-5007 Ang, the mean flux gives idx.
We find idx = 21.2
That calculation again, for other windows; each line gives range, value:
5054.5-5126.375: 15.3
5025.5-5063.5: 15.1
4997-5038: 25.2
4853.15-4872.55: 17.9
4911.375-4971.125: 16.8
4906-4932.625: 13.7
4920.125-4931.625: 13.6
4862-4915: 14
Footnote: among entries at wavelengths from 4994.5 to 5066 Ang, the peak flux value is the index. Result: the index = 112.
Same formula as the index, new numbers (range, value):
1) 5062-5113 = 28.2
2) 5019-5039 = 18.7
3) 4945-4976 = 45.5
